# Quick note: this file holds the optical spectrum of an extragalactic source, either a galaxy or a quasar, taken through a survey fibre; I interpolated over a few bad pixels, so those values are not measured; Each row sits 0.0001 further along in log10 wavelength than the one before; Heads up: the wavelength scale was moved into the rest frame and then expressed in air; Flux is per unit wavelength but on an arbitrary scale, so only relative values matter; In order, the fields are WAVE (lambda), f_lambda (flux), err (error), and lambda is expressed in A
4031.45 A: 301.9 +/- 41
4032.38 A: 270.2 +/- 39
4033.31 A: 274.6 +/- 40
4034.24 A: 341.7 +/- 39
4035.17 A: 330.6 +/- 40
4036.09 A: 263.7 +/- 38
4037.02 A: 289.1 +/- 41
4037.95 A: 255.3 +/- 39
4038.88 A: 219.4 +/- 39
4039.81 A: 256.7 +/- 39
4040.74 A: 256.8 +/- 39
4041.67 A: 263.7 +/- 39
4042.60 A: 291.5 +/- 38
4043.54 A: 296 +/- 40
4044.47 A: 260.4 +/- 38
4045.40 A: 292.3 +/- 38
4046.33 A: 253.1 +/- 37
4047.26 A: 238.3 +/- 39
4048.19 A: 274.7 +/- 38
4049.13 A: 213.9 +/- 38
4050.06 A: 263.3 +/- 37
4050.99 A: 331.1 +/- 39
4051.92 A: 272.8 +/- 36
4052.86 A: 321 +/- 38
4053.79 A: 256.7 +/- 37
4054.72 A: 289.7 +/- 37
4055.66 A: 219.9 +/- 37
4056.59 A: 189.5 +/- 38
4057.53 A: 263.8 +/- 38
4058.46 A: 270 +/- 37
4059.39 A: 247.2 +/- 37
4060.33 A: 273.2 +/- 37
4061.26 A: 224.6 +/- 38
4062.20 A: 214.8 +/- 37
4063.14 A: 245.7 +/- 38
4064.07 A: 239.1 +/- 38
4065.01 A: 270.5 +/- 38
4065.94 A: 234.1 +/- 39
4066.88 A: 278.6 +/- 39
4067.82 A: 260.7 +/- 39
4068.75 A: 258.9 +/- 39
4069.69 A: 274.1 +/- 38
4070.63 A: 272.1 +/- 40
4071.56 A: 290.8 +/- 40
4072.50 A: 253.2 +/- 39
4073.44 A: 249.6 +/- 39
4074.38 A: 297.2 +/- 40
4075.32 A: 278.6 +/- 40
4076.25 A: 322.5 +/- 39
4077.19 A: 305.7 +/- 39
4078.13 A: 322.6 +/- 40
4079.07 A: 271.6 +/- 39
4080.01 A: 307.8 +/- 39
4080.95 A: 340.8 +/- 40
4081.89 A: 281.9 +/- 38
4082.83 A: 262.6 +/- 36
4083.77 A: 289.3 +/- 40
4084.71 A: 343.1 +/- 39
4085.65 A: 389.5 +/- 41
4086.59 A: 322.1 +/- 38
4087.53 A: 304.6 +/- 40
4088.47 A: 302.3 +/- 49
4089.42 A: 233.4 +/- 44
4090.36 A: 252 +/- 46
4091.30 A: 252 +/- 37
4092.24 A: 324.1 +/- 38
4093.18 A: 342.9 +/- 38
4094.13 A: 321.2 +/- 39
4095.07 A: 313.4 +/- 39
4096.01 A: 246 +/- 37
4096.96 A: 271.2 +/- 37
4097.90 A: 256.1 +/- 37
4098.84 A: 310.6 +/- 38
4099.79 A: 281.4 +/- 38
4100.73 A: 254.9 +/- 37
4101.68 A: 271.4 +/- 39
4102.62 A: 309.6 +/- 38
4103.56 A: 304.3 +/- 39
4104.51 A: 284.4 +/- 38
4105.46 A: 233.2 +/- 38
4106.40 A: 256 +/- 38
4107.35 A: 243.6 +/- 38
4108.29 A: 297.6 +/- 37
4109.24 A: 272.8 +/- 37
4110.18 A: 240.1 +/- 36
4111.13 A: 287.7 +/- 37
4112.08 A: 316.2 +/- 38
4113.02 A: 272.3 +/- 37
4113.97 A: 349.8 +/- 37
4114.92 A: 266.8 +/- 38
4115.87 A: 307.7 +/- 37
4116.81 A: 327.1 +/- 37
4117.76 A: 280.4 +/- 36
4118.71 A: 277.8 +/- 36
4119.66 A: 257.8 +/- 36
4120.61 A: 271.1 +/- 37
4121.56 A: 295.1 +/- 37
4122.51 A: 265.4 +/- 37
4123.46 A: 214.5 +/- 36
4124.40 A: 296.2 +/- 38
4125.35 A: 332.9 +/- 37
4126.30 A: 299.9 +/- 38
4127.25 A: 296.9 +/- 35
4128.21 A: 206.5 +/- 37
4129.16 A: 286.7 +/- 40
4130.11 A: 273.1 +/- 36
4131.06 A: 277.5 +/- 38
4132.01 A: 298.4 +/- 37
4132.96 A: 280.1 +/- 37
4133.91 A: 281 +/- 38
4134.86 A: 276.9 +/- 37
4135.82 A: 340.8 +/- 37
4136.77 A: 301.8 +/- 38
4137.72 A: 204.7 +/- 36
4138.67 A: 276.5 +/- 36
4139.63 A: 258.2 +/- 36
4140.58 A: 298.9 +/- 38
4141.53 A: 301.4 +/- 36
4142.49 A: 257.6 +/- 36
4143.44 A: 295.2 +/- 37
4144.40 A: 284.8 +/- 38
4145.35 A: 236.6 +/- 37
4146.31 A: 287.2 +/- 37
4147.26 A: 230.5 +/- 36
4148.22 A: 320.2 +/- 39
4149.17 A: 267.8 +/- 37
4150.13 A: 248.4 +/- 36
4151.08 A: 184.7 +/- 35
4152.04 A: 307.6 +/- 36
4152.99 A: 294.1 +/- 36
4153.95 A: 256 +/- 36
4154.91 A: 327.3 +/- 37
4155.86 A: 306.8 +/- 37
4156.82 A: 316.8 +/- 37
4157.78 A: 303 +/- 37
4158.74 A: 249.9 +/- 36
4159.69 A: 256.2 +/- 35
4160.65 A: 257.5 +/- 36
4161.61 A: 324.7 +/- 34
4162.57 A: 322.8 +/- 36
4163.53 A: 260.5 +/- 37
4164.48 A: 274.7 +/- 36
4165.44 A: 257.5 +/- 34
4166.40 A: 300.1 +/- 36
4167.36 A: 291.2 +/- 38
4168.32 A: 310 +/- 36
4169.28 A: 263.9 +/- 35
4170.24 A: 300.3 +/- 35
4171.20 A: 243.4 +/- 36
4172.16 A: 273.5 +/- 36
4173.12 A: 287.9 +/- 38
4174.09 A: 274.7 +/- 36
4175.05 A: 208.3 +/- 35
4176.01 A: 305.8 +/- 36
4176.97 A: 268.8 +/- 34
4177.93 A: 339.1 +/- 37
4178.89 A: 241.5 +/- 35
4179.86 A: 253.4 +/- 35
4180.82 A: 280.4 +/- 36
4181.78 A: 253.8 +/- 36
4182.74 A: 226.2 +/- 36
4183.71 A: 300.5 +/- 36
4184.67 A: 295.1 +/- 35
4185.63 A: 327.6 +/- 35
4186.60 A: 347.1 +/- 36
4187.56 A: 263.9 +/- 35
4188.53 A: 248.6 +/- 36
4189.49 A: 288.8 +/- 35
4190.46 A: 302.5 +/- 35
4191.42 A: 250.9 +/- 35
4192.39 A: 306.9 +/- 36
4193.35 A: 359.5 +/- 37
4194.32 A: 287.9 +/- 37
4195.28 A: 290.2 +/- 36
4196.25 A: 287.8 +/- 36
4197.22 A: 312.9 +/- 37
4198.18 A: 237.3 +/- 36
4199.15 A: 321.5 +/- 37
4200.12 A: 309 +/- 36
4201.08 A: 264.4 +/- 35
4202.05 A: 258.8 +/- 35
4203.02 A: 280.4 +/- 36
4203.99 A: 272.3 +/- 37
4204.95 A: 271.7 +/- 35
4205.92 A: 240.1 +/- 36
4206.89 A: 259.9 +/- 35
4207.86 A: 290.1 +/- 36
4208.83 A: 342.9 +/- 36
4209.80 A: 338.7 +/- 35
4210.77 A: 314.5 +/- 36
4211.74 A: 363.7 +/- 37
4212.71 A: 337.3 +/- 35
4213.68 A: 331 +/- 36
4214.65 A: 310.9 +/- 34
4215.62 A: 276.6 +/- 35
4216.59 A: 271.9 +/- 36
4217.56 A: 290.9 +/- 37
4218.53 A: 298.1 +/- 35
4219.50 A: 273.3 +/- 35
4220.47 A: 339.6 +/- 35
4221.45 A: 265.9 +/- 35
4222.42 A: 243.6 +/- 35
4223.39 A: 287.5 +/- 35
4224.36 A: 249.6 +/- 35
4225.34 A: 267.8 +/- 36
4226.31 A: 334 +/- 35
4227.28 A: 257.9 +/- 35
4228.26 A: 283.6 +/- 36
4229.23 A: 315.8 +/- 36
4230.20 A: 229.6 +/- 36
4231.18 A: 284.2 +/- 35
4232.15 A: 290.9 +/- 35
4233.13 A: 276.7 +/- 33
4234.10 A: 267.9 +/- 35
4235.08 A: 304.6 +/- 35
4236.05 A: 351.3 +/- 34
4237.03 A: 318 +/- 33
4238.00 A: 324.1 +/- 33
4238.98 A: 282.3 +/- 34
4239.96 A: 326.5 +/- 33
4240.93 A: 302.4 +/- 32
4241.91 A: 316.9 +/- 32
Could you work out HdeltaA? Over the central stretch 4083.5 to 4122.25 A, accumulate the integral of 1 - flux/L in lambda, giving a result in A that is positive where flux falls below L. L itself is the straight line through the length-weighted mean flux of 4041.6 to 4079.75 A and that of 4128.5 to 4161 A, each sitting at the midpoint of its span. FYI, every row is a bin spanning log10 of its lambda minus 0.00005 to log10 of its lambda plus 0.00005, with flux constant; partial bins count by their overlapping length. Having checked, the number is -2.3 A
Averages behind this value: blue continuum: 267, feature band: 288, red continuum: 277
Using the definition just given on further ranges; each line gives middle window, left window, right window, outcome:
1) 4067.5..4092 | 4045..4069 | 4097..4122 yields -2.06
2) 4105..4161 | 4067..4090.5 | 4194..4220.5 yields 2.85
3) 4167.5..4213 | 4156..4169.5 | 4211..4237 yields 0.31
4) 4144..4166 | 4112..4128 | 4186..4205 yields 0.84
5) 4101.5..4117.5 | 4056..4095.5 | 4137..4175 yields -0.35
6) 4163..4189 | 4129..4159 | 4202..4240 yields 0.65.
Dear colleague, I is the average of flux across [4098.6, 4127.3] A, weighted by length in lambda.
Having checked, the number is 283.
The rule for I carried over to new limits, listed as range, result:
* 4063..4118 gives 286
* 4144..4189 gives 278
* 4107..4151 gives 279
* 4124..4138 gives 285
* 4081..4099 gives 297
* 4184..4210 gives 291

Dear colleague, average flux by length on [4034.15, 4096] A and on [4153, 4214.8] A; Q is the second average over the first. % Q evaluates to 1.04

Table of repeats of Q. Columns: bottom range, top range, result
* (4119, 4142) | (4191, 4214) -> 1.06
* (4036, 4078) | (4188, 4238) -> 1.10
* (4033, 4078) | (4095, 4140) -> 1.04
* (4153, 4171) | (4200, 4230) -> 1.01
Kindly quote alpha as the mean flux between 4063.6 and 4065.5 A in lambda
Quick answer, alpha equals 255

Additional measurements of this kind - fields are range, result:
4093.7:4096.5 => 293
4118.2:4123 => 273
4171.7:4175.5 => 261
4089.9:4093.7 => 293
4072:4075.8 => 270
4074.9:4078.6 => 308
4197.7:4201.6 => 283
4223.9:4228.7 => 278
